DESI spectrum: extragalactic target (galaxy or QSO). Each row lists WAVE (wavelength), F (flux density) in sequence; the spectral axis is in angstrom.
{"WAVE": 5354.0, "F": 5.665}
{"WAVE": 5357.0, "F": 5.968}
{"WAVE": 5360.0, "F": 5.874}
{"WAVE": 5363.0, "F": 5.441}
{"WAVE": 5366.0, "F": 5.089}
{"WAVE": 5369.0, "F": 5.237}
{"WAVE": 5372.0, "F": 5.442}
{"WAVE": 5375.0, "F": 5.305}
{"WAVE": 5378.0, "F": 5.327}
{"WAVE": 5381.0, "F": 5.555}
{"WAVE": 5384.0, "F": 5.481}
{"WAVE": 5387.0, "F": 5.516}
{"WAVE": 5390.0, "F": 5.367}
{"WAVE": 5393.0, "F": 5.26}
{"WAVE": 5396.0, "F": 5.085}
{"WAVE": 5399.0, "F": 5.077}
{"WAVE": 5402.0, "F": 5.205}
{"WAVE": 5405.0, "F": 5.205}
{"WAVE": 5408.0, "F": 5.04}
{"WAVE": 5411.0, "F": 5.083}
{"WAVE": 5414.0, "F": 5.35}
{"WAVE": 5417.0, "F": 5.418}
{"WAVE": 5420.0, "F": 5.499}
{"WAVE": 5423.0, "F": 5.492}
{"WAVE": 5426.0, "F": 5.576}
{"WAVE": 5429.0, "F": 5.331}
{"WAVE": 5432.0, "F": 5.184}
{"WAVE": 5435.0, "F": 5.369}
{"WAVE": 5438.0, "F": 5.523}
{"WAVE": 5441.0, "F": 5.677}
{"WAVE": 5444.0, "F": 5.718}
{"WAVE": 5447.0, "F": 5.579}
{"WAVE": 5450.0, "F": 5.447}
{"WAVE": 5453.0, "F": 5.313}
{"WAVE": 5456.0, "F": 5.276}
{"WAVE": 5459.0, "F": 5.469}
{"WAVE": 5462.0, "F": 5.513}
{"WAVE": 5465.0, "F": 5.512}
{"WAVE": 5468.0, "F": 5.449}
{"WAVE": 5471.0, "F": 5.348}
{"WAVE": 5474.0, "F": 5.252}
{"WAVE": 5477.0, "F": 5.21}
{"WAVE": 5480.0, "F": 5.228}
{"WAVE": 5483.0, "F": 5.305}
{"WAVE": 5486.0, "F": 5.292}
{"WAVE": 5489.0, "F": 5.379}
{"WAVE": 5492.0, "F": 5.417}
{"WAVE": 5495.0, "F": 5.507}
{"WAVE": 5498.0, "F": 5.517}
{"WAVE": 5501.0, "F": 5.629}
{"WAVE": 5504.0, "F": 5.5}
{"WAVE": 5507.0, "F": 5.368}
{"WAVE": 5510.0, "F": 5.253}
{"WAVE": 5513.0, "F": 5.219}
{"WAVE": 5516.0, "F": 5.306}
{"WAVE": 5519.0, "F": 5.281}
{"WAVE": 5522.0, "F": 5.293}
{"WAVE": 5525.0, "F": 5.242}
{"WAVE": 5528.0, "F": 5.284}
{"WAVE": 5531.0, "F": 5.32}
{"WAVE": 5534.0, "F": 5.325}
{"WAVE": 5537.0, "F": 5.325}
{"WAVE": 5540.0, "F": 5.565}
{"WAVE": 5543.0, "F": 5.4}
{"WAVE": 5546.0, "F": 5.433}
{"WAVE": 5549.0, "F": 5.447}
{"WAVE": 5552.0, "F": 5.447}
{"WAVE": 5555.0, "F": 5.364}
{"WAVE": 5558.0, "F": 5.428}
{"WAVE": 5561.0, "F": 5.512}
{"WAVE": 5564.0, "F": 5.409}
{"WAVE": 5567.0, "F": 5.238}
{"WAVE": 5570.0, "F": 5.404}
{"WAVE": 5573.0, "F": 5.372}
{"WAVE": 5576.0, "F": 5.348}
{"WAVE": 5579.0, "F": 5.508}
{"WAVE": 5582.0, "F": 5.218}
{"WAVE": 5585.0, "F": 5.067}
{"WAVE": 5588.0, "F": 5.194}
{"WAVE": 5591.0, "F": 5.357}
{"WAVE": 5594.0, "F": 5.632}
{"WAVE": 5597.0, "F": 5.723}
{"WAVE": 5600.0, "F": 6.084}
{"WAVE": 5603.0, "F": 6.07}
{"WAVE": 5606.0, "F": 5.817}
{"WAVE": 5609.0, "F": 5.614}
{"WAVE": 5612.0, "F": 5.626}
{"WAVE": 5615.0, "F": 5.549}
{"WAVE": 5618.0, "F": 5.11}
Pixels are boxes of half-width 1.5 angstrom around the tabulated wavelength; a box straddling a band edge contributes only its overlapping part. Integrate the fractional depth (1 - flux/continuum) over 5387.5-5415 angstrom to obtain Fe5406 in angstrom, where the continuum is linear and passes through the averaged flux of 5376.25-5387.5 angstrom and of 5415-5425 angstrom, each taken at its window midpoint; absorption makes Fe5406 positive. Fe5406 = 1.36 angstrom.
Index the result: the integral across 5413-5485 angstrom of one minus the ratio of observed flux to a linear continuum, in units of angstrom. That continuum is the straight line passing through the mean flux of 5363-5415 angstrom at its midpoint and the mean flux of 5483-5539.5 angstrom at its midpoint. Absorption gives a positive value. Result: -1.4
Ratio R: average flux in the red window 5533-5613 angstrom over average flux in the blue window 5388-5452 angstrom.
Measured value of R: 1.0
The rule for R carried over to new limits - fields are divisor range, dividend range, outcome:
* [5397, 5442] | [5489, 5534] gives 1.01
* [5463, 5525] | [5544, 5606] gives 1.02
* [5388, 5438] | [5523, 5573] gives 1.02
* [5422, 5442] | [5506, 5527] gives 0.97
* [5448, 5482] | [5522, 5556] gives 1.00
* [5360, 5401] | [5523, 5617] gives 1.02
